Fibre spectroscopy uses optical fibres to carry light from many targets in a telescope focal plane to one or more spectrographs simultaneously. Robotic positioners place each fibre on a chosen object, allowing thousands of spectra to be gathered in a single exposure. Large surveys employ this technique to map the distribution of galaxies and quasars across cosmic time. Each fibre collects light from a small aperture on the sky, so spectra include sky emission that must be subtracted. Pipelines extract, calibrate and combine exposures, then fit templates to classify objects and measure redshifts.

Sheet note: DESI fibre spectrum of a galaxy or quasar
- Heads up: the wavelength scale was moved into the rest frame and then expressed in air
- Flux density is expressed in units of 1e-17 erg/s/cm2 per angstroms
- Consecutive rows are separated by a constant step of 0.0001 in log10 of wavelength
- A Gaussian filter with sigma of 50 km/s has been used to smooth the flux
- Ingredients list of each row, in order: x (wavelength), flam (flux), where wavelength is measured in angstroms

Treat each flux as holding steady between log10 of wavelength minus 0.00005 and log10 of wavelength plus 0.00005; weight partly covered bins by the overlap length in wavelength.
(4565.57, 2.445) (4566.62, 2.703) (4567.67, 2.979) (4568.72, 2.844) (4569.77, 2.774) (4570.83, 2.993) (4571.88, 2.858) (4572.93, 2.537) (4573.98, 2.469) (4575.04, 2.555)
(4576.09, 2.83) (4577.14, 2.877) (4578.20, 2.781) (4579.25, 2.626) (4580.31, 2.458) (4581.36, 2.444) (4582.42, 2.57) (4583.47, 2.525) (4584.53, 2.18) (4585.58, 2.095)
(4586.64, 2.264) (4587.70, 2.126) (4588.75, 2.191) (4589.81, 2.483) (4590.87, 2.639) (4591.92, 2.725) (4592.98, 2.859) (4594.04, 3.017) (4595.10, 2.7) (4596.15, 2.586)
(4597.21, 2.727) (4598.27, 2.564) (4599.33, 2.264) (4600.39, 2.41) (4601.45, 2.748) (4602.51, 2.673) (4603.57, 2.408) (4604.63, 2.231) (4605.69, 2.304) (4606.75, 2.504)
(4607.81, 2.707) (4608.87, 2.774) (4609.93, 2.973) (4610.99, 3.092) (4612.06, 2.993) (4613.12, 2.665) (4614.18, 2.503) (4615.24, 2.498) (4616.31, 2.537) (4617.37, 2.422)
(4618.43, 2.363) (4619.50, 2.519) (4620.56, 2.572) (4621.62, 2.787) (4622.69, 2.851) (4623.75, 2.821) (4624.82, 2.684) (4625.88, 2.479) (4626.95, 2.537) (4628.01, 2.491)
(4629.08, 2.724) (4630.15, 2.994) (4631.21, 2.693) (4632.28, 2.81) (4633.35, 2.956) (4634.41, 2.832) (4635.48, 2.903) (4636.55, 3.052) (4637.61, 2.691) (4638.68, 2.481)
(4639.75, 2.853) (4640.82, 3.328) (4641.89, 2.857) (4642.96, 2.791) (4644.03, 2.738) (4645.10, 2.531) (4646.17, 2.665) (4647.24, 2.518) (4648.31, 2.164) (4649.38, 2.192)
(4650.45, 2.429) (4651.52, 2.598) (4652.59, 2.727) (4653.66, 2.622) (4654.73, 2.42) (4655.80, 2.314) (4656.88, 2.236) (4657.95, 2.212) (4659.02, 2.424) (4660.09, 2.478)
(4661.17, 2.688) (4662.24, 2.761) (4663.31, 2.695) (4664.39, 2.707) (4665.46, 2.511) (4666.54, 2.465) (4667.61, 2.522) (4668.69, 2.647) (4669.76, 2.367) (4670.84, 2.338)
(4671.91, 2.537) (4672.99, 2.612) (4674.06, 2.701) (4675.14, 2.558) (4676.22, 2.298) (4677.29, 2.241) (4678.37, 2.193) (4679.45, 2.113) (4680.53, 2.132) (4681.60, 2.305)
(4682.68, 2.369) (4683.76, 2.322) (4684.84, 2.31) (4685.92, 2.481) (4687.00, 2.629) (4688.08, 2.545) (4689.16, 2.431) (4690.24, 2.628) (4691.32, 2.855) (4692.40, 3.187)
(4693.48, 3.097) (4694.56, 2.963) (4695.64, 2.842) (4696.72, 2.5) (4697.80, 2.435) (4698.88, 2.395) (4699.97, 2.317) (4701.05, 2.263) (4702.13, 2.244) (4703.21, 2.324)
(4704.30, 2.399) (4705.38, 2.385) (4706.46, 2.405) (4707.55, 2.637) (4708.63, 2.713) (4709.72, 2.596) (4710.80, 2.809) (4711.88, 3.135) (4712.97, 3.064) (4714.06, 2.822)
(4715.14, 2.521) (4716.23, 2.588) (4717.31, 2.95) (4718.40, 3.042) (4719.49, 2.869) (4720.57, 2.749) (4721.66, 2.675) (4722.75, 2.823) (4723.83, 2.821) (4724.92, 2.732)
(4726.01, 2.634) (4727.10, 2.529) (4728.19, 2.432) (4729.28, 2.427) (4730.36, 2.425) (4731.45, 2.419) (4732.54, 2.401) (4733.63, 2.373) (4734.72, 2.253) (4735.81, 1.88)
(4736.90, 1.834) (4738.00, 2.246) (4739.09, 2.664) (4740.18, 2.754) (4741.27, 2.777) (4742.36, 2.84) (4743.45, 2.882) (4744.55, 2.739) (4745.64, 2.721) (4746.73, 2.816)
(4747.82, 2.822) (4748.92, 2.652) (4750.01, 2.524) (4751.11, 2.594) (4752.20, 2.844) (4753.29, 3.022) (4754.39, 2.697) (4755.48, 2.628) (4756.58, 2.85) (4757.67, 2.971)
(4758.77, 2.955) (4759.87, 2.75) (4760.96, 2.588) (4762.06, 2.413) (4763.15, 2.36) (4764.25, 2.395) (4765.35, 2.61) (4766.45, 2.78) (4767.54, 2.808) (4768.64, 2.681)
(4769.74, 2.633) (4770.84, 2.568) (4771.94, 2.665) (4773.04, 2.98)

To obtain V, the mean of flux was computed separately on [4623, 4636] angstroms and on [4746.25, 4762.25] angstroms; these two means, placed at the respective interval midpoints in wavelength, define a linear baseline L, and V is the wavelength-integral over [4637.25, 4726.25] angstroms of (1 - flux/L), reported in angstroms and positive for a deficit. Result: 5.39 angstroms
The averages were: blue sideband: 2.75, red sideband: 2.75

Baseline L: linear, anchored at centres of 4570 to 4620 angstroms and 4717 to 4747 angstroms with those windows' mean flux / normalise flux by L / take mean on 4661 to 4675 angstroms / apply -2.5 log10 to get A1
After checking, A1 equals 0.00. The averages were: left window 2.58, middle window 2.58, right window 2.59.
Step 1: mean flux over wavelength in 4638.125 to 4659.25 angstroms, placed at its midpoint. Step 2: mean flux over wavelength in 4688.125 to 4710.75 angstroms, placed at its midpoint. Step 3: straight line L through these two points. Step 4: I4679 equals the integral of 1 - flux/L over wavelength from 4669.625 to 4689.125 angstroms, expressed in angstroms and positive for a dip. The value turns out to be 1.4 angstroms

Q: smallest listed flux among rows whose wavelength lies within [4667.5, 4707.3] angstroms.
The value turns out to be 2.113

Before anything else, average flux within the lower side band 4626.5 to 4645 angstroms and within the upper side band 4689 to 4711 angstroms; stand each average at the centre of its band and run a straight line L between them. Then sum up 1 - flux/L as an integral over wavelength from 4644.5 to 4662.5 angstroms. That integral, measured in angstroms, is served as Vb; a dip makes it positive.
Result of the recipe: 1.8 angstroms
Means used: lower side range 2.8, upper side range 2.59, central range 2.47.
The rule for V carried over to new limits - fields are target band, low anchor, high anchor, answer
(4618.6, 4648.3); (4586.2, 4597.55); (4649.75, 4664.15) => -2.33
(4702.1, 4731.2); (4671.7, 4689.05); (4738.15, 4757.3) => -0.88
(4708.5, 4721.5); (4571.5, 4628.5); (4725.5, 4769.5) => -1.12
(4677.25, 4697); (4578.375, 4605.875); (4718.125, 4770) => 0.30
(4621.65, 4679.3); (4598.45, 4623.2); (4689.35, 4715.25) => 0.41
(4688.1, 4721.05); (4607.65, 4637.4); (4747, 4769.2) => 0.46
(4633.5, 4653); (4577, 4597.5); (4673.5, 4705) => -1.42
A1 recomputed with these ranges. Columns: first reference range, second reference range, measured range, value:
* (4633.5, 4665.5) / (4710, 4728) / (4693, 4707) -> 0.10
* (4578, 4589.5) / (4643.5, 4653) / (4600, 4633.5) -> -0.09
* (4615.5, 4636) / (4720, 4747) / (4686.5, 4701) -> -0.03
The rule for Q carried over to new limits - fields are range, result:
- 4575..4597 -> 2.095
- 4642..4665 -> 2.164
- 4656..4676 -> 2.212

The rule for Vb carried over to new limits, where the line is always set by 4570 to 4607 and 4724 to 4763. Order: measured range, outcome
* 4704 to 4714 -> -0.4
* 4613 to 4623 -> 0.0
